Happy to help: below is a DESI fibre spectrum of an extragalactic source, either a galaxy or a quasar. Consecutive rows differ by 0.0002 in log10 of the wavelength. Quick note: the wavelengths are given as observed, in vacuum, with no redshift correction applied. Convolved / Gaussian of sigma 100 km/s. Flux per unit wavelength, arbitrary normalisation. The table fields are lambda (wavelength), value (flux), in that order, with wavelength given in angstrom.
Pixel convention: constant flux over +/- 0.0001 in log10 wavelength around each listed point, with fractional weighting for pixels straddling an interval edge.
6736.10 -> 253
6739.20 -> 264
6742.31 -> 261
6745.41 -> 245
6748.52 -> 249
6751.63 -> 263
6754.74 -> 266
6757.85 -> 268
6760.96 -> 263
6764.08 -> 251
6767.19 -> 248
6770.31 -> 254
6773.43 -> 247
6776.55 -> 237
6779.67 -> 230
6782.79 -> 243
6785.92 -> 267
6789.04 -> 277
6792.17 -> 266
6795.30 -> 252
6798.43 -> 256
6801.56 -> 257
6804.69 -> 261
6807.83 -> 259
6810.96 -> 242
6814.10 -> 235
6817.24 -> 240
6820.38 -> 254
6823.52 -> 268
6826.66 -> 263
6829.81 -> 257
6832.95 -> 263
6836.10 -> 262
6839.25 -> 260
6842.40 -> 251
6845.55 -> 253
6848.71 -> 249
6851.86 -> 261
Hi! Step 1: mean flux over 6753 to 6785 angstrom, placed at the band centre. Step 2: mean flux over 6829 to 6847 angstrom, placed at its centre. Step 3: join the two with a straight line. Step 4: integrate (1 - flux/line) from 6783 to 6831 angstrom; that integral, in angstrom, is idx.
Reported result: -0.34 angstrom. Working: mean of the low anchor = 251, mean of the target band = 257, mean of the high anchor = 258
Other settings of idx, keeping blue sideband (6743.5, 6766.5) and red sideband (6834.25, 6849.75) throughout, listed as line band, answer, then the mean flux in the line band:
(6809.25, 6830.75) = 0.39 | 251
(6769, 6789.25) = 0.63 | 249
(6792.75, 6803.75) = 0.00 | 256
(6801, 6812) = 0.04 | 255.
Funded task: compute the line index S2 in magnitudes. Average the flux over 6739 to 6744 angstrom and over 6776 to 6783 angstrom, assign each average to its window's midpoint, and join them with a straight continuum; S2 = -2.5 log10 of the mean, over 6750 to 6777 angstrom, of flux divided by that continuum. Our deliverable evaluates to -0.04 mag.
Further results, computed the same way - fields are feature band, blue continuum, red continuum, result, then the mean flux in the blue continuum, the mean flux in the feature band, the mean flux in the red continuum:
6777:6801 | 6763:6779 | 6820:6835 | -0.016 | 246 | 255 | 262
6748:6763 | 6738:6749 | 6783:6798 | -0.022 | 255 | 262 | 263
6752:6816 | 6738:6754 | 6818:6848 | 0.014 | 257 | 254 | 258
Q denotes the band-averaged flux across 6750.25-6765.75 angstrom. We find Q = 262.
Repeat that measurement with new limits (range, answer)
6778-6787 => 245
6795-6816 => 252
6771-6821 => 251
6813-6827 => 252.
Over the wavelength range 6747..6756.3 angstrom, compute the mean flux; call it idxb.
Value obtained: 259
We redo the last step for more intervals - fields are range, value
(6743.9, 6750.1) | 247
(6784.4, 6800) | 264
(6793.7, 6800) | 254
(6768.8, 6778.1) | 246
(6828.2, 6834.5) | 260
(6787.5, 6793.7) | 271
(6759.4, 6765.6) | 257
